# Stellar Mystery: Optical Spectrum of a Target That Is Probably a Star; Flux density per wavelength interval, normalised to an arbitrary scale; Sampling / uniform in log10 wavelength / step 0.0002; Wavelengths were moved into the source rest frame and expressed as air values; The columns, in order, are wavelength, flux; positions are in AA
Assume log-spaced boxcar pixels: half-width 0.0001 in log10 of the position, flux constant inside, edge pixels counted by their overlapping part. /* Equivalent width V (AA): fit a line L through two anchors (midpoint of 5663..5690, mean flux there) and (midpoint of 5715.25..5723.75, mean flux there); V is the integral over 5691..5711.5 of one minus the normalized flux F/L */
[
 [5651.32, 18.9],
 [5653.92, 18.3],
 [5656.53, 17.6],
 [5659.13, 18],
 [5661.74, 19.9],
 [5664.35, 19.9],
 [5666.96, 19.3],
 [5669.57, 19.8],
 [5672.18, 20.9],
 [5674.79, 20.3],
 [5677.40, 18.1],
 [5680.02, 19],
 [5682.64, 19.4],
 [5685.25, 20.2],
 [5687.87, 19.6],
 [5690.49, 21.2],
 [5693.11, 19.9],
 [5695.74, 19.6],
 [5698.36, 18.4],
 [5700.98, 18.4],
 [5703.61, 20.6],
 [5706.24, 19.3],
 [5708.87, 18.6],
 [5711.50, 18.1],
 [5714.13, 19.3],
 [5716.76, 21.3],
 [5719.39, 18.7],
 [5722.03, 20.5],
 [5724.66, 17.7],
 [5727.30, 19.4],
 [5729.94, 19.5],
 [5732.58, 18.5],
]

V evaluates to 0.7 AA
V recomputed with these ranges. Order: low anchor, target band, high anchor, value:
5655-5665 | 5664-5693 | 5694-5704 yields -1.3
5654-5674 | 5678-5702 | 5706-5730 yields -0.3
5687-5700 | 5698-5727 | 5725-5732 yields 0.2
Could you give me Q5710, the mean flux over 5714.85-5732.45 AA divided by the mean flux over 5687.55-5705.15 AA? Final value 0.99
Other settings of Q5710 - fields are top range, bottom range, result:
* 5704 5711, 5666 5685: 0.97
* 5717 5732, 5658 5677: 0.98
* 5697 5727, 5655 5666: 1.02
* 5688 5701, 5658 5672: 1.01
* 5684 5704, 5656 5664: 1.05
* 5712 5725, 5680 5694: 0.98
